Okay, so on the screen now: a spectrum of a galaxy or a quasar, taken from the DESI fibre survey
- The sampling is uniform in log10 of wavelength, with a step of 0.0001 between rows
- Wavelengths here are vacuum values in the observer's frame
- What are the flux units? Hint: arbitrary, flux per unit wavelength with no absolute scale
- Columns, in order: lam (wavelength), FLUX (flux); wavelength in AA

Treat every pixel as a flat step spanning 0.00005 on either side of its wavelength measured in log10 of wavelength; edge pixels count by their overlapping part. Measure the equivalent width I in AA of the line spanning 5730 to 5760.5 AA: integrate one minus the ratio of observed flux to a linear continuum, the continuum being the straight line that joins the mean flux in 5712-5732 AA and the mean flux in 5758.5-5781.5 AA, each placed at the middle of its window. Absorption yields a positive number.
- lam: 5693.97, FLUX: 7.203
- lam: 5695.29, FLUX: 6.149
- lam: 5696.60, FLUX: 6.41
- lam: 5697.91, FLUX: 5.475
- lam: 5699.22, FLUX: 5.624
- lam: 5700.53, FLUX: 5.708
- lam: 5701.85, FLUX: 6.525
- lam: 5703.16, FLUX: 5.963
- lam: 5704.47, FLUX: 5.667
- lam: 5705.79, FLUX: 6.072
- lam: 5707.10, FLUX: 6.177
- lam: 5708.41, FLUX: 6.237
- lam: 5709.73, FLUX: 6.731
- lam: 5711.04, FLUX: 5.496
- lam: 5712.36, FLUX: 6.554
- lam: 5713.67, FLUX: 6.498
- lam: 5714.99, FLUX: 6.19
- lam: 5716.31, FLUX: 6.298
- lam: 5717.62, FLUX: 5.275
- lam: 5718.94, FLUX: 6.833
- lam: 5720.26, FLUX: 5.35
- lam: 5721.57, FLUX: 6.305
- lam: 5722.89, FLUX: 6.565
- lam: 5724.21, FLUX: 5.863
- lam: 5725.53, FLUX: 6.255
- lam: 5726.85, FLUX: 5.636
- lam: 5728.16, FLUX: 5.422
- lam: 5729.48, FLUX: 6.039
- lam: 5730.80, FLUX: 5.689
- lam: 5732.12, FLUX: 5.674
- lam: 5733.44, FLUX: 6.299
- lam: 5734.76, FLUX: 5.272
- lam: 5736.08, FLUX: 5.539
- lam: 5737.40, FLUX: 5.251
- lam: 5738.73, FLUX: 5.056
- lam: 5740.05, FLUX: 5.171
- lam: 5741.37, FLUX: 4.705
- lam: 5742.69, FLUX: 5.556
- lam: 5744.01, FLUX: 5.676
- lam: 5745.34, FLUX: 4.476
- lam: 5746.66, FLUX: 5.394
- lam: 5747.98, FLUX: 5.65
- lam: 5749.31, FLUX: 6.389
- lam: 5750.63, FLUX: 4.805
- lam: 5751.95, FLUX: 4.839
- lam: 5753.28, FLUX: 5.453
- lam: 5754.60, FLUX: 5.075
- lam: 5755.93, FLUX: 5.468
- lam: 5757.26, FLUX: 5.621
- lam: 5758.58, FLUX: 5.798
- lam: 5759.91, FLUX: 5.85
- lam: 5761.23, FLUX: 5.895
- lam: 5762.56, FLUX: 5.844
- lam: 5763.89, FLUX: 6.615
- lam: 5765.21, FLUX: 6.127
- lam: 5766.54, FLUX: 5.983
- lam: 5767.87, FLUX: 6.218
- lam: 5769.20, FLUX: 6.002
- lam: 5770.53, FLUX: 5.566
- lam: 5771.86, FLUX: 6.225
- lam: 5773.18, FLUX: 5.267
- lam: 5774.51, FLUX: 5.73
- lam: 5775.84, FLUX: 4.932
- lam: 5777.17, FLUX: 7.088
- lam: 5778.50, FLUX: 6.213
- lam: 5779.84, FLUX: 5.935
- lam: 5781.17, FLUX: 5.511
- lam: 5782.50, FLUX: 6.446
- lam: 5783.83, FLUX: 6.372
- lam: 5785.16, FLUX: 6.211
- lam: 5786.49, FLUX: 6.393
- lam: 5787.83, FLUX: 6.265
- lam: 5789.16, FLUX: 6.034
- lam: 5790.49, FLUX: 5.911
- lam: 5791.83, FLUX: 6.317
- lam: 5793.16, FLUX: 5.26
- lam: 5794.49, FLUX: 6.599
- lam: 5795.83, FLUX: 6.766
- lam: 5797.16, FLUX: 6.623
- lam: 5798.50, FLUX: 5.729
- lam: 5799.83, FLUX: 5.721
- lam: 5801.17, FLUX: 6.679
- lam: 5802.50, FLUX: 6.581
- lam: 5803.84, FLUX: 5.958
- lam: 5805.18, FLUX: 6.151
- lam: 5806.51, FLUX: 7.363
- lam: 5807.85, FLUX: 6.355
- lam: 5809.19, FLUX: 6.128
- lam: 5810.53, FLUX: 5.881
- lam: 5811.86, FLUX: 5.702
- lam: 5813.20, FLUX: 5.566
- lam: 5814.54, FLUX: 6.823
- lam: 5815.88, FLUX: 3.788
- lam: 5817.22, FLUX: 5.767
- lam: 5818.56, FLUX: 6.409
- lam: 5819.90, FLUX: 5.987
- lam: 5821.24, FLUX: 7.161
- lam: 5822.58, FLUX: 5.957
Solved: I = 2.9 AA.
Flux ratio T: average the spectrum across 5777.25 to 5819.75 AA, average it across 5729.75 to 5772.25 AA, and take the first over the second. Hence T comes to 1.09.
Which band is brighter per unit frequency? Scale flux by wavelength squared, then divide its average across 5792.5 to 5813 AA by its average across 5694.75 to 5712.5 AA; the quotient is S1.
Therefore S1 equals 1.07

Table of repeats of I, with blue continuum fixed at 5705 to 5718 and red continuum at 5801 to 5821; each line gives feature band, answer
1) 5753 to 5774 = 1.0 AA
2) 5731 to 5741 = 1.1 AA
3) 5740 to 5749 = 1.3 AA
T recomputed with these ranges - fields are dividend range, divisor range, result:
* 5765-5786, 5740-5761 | 1.11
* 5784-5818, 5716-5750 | 1.08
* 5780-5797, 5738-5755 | 1.18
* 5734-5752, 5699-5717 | 0.86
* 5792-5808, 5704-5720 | 1.03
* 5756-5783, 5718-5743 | 1.04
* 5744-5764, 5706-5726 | 0.89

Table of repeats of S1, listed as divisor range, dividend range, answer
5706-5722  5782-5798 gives 1.04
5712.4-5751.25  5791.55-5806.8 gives 1.13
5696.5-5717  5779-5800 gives 1.04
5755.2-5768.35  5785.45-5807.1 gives 1.07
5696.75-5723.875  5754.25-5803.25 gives 1.02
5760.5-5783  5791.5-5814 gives 1.05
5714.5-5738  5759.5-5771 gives 1.04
